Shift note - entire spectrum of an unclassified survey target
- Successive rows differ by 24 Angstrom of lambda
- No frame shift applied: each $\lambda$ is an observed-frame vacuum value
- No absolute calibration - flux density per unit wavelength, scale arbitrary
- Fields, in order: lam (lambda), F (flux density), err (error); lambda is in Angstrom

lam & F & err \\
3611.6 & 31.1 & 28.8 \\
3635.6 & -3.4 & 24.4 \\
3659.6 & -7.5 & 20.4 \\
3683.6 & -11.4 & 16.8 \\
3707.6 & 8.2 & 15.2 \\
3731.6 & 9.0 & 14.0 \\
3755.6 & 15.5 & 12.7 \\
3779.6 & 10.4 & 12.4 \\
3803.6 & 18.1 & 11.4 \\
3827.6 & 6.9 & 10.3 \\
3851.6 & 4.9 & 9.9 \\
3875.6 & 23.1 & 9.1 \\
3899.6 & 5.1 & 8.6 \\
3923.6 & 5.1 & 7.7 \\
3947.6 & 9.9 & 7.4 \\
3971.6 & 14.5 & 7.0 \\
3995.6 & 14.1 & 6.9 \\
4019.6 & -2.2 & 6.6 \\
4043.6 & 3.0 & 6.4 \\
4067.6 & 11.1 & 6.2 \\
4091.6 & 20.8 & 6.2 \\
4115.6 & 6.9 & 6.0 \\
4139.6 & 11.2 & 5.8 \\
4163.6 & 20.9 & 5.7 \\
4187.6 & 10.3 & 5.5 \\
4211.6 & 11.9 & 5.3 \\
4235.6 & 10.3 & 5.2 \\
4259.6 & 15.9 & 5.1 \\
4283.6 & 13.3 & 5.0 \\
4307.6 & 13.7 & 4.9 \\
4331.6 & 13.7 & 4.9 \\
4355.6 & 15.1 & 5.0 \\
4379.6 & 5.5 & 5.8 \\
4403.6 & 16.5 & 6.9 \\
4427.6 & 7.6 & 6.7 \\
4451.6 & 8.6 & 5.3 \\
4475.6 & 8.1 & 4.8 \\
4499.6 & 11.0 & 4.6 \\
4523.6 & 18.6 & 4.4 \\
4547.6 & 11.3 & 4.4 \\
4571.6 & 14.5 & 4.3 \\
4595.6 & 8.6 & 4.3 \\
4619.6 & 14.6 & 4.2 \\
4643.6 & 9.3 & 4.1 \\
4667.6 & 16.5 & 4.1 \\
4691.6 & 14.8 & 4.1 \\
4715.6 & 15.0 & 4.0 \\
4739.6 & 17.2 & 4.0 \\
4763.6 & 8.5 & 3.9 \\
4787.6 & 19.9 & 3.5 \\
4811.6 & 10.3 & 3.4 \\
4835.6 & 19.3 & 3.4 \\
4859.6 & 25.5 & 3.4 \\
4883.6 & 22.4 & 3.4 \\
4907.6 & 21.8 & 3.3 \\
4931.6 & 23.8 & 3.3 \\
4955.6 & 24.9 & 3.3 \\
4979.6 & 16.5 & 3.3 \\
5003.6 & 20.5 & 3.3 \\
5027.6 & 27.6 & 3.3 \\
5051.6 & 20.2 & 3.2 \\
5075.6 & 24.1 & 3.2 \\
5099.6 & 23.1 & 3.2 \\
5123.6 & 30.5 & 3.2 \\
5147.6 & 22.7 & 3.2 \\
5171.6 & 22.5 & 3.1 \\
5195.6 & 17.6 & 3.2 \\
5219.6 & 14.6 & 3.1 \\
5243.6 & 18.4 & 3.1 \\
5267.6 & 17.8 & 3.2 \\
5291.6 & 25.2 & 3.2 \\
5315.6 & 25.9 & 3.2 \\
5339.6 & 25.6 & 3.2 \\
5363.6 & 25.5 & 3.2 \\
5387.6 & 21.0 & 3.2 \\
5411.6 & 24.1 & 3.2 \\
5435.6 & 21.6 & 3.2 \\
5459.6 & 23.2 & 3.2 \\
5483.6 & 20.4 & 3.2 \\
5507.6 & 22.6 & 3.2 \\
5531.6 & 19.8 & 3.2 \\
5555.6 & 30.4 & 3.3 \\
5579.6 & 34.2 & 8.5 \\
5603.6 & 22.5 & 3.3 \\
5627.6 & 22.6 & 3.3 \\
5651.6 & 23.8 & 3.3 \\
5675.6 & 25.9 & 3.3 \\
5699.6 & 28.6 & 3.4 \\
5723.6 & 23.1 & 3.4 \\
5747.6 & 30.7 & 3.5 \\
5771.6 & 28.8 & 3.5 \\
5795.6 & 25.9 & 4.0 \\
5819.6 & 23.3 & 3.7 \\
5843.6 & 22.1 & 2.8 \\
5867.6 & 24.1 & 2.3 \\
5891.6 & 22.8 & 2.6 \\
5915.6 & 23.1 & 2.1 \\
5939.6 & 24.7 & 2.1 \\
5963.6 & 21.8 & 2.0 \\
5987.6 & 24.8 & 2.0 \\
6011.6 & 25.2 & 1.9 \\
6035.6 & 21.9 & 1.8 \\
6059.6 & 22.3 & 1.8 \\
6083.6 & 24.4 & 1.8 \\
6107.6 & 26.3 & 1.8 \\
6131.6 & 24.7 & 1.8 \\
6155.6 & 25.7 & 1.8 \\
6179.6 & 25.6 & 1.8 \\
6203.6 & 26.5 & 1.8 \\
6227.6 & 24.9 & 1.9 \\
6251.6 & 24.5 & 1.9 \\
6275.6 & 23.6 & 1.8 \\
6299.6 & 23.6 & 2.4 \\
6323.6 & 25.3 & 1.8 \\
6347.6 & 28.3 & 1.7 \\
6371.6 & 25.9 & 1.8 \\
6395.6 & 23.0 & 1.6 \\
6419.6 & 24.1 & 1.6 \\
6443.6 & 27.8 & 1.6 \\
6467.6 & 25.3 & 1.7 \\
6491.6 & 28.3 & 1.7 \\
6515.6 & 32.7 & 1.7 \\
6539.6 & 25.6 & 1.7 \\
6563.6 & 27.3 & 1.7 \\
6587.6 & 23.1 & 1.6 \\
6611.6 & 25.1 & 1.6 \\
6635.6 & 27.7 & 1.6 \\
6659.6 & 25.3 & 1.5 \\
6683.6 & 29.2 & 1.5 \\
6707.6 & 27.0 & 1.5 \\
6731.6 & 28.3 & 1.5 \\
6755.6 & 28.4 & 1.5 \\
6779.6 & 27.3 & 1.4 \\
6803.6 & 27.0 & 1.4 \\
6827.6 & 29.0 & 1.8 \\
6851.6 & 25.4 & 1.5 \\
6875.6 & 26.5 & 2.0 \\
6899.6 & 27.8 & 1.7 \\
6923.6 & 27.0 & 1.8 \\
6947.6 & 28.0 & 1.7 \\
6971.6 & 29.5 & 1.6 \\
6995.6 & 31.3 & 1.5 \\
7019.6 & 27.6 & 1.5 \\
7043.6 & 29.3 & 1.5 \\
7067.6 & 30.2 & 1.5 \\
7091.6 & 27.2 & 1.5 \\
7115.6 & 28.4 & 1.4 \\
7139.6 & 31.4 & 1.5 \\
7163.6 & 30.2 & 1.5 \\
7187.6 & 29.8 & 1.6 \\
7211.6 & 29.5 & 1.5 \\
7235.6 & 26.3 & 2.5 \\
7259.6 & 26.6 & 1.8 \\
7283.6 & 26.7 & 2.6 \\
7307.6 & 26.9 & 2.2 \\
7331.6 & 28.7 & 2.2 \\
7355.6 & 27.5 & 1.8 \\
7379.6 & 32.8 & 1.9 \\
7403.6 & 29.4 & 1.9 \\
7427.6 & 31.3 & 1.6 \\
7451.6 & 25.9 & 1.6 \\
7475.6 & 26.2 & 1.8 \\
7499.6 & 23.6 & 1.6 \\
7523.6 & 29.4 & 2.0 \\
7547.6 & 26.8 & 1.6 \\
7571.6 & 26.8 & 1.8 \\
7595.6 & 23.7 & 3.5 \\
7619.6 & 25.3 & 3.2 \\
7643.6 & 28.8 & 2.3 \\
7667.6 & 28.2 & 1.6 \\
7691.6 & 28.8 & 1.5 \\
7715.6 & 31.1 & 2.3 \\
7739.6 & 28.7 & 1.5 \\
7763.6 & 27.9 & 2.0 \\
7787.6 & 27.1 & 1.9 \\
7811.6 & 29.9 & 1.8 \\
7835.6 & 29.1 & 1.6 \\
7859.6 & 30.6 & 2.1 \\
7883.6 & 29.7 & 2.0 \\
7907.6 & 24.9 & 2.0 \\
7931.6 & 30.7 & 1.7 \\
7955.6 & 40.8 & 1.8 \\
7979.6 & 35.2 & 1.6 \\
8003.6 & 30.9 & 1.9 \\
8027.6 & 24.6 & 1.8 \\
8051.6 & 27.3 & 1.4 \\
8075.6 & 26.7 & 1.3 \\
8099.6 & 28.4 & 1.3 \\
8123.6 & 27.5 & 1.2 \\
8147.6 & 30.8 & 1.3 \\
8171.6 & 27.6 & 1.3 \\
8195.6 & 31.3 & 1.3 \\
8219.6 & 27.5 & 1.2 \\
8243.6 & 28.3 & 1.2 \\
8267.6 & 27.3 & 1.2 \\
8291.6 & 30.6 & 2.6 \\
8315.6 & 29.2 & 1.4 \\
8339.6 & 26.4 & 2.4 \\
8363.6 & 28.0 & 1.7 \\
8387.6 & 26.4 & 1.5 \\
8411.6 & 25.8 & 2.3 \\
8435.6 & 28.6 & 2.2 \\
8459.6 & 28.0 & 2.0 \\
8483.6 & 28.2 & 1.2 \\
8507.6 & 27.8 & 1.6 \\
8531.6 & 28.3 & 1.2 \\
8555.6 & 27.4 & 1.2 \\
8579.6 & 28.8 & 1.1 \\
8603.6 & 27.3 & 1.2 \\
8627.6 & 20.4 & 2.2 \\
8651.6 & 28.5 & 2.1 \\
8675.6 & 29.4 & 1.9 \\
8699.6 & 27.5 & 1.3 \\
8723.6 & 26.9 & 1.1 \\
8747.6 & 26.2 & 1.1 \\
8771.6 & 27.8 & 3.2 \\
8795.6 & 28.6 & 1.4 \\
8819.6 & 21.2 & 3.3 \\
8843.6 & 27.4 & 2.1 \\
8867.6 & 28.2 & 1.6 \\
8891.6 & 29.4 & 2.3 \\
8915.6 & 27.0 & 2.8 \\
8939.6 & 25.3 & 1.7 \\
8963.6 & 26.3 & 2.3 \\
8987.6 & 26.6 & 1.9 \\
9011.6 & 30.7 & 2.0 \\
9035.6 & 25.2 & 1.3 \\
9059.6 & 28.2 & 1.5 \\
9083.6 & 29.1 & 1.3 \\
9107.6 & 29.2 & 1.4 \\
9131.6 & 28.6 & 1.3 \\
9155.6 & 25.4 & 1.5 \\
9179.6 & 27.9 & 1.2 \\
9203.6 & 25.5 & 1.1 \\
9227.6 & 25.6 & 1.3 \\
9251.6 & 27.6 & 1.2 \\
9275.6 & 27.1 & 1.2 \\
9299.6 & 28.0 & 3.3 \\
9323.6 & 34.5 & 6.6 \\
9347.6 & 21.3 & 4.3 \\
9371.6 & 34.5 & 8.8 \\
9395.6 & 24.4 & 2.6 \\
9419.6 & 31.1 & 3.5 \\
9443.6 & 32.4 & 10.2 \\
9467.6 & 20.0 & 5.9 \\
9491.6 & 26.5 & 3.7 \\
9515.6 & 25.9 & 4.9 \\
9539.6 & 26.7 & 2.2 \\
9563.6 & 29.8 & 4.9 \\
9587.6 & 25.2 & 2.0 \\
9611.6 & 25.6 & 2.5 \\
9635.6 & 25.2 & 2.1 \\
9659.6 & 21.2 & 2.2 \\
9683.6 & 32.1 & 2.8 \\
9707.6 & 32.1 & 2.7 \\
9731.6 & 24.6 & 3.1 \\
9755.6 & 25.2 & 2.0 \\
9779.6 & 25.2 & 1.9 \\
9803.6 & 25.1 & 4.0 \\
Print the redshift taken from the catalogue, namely 0.212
